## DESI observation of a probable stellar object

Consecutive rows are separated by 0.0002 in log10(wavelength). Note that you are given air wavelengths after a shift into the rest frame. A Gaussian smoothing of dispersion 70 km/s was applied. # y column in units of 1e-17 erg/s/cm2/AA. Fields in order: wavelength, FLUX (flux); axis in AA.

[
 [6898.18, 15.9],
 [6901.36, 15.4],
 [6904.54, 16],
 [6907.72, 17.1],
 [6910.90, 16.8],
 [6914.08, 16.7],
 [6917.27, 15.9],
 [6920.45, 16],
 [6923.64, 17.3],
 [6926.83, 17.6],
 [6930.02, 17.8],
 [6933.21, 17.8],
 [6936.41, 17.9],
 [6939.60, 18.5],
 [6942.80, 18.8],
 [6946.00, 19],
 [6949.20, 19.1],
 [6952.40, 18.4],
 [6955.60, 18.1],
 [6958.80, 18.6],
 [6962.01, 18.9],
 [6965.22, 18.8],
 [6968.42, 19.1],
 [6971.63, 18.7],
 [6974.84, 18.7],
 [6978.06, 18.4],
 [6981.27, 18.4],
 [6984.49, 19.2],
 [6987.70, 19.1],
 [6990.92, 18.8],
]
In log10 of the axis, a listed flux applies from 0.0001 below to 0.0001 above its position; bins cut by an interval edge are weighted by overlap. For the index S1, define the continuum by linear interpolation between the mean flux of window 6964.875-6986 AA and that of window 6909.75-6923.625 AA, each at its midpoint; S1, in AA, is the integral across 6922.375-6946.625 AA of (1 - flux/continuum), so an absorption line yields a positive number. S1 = -1.3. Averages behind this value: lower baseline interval 16.4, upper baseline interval 18.8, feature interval 18.1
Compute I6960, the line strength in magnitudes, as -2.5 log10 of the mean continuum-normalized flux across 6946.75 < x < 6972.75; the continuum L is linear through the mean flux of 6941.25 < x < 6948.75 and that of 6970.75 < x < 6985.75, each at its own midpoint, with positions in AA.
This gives 0.00 mag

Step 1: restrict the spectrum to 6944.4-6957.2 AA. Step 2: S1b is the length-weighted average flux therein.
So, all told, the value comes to 18.7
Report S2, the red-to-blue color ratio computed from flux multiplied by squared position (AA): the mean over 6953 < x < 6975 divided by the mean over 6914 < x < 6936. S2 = 1.1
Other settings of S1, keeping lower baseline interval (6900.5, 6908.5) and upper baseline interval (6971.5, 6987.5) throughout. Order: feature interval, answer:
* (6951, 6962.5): -0.34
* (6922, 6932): -0.39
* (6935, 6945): -0.62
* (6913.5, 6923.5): 0.19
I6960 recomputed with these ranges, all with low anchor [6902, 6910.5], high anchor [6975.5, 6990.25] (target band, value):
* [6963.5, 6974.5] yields -0.029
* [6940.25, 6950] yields -0.075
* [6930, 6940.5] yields -0.041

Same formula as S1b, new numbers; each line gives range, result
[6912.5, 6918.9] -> 16.3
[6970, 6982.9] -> 18.5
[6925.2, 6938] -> 17.8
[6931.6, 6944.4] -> 18.2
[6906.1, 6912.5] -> 17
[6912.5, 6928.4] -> 16.7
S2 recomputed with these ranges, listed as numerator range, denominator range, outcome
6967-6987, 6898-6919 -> 1.18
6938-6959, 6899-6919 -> 1.16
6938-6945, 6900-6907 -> 1.19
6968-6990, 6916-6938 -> 1.11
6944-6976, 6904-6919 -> 1.15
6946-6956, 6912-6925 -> 1.14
